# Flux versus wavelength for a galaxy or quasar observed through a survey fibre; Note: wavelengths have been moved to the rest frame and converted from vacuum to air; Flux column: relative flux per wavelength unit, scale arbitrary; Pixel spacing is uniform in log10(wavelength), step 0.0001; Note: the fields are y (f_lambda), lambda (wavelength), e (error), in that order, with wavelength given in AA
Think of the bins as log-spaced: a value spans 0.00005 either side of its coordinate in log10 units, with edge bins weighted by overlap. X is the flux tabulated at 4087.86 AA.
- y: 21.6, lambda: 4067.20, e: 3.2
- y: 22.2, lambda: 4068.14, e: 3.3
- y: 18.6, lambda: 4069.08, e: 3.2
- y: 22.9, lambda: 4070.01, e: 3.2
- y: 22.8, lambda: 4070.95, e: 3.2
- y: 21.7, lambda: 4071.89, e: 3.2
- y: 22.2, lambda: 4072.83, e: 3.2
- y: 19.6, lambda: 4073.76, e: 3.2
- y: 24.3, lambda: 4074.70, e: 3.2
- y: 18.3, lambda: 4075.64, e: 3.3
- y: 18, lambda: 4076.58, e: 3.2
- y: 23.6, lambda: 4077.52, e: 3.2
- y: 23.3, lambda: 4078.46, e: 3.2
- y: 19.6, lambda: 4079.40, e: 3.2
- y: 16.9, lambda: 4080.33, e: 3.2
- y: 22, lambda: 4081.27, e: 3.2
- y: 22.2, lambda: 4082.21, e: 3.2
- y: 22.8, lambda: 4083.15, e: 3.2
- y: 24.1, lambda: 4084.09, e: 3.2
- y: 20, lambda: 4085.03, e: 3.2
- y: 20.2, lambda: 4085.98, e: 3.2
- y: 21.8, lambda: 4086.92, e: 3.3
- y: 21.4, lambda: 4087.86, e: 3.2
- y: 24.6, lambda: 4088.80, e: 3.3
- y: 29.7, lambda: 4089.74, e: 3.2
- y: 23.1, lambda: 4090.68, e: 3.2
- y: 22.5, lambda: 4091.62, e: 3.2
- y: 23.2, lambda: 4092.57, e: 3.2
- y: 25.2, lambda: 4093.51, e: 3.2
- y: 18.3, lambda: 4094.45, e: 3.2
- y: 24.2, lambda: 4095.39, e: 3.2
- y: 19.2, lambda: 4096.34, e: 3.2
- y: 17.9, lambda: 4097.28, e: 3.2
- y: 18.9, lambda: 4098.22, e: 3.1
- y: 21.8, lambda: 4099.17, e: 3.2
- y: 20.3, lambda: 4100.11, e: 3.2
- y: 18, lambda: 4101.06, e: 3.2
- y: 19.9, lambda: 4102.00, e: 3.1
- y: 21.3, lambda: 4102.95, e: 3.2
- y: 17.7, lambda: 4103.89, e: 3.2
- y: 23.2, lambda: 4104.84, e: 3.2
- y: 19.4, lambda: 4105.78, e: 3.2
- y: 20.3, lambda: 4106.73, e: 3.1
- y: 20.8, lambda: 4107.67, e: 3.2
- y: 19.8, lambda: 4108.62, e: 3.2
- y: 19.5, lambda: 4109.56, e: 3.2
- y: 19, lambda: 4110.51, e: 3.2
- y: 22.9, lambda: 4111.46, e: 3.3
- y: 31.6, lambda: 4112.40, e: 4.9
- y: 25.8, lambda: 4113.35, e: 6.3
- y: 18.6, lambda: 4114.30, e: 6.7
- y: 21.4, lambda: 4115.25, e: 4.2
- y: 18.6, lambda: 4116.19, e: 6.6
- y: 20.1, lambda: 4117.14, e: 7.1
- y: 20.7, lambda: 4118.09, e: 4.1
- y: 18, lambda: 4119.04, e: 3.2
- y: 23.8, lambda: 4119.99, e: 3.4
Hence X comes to 21.4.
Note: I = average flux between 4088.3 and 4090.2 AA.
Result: 27.1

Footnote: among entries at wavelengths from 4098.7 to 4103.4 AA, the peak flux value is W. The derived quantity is 21.8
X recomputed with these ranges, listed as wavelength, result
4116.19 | 18.6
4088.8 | 24.6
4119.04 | 18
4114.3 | 18.6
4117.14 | 20.1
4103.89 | 17.7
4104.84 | 23.2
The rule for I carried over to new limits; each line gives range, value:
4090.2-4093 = 22.9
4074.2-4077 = 20.2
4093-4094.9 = 21.9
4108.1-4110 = 19.7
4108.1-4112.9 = 22.6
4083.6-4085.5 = 22.1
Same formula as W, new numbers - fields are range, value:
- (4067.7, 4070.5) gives 22.9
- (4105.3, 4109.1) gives 20.8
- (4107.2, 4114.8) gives 31.6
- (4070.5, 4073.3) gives 22.8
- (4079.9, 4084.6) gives 24.1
